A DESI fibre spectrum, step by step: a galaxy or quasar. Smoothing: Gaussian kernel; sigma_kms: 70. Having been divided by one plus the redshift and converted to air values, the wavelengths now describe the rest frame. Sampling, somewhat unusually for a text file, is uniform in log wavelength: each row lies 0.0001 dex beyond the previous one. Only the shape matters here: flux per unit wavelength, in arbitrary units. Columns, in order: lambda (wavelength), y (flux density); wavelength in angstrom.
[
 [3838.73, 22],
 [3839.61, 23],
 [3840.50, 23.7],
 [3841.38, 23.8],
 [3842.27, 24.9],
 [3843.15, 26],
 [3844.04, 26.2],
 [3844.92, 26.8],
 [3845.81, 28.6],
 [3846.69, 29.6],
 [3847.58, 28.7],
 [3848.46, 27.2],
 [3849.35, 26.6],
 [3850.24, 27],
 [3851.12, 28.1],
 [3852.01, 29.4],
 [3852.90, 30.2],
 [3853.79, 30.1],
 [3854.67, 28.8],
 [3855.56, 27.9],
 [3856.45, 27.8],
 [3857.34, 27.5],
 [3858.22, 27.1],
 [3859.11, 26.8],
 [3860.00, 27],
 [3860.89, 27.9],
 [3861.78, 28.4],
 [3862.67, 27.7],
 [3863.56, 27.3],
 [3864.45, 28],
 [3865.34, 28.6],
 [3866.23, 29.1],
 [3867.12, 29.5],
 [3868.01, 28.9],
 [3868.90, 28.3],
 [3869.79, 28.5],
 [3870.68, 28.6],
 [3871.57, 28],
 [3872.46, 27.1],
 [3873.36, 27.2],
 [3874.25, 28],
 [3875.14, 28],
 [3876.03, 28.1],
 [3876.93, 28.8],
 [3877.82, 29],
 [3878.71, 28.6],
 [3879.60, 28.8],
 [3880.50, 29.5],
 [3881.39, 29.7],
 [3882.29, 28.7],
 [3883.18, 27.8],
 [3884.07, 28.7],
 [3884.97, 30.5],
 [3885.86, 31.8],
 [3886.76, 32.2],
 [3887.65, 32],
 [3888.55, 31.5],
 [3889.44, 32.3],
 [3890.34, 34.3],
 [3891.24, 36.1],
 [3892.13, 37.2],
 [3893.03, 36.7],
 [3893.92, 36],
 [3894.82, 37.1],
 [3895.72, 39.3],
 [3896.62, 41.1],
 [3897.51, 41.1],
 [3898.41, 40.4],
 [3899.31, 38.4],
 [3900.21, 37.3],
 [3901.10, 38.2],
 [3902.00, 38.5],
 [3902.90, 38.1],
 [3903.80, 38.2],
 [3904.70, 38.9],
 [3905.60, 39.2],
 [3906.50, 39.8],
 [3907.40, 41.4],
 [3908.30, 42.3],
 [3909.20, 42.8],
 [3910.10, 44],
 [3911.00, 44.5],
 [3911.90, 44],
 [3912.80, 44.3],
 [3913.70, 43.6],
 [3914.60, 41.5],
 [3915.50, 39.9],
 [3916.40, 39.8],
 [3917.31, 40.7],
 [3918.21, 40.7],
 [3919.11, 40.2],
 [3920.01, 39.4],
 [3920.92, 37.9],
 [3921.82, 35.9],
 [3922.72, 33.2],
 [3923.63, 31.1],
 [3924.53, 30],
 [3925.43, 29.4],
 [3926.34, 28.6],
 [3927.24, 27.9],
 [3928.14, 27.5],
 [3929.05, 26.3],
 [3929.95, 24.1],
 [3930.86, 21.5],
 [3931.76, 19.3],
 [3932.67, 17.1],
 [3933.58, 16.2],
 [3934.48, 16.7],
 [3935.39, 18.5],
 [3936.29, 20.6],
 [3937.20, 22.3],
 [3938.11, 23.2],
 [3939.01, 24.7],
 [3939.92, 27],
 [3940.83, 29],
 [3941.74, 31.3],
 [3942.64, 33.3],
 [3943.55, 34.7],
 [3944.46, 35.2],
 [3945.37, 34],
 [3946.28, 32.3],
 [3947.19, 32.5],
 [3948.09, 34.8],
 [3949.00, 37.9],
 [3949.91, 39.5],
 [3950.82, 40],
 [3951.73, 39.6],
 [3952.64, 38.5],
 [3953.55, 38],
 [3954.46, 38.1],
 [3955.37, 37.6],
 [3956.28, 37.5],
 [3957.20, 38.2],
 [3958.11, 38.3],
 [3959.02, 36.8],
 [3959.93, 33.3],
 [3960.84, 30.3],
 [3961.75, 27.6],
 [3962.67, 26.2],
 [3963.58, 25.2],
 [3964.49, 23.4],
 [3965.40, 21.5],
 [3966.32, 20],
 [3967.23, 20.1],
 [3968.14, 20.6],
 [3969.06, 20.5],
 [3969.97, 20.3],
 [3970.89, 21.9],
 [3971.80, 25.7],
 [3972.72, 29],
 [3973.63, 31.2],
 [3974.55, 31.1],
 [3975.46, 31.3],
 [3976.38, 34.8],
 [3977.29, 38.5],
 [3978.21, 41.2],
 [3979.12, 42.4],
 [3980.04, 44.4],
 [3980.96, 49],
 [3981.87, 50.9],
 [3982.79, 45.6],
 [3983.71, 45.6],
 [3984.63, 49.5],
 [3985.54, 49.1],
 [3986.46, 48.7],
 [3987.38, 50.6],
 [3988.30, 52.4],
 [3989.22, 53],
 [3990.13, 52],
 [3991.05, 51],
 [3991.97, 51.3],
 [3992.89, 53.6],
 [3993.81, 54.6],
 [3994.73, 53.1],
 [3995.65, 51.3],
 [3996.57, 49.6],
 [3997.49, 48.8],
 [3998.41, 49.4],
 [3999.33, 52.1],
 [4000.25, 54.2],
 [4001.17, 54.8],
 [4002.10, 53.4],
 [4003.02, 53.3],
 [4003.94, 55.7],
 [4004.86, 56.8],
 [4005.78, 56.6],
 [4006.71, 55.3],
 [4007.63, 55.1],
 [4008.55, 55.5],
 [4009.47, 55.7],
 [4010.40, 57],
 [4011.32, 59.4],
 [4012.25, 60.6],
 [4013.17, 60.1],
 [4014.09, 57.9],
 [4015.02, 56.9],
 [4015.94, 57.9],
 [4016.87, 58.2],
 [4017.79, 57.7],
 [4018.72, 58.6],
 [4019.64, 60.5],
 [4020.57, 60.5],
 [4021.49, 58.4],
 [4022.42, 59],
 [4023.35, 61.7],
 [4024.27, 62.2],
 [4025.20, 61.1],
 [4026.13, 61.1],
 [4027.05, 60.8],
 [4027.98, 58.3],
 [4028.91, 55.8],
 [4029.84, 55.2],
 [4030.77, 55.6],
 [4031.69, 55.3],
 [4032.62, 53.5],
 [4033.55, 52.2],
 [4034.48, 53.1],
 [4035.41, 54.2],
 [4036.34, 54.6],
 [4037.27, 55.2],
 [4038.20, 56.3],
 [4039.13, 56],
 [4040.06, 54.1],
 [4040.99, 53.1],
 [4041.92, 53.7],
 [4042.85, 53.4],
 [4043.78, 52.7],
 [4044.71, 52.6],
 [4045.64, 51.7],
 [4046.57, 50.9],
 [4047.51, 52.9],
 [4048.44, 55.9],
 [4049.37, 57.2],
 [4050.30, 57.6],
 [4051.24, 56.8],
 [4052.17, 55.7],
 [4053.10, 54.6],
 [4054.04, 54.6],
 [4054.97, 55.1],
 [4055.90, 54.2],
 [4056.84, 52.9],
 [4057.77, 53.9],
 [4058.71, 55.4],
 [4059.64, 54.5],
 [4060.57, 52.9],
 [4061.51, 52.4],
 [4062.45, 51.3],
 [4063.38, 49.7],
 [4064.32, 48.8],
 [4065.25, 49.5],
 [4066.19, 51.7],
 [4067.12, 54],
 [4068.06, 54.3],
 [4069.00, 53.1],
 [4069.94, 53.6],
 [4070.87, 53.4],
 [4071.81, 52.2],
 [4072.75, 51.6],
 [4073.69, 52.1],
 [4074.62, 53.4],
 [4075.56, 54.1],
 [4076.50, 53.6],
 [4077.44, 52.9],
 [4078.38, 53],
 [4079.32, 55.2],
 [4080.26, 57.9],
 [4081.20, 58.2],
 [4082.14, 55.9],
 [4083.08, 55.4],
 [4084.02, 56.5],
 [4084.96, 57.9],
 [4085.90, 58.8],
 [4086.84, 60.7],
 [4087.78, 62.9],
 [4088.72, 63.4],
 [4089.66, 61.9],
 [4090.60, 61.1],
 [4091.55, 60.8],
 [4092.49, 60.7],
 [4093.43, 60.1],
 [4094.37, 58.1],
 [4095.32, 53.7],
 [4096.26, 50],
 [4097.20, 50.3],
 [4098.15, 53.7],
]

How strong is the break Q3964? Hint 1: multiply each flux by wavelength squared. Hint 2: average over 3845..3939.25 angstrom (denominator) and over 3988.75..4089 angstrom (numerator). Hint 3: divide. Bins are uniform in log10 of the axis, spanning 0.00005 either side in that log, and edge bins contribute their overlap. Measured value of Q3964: 1.9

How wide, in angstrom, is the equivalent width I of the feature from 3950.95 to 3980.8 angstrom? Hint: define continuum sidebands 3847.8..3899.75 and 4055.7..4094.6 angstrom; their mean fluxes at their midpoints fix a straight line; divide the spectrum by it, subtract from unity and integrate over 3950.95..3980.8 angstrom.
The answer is 7.3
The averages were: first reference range 30.5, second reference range 55.3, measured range 31.6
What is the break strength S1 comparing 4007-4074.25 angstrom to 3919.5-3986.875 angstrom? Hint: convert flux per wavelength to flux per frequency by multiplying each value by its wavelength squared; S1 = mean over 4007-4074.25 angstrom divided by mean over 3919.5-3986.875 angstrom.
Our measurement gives 1.81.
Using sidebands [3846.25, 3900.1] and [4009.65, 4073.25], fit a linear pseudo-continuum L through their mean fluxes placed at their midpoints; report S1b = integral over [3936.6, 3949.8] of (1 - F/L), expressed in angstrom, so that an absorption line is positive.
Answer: 3.2 angstrom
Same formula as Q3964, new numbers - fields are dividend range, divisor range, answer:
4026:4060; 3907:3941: 1.82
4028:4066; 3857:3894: 1.98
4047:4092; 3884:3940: 1.76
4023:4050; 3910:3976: 1.87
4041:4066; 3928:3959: 1.86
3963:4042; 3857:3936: 1.59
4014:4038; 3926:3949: 2.26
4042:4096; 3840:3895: 2.10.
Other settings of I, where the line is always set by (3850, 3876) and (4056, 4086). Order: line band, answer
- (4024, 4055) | -3.5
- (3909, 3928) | -1.6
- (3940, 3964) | 2.8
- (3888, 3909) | -3.5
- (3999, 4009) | -2.1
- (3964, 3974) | 4.4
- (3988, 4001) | -2.2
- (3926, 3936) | 4.0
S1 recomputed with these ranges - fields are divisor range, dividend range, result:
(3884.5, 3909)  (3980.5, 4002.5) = 1.44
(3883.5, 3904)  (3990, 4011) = 1.57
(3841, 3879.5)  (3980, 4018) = 2.05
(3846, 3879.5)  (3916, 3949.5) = 1.09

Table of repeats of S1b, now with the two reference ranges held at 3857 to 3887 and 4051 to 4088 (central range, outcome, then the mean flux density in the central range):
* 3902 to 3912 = -2.38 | 41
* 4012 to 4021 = -2.18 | 58.9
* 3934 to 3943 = 3.07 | 24.6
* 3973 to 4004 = -2.71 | 47.7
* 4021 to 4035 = -2.49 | 57.5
